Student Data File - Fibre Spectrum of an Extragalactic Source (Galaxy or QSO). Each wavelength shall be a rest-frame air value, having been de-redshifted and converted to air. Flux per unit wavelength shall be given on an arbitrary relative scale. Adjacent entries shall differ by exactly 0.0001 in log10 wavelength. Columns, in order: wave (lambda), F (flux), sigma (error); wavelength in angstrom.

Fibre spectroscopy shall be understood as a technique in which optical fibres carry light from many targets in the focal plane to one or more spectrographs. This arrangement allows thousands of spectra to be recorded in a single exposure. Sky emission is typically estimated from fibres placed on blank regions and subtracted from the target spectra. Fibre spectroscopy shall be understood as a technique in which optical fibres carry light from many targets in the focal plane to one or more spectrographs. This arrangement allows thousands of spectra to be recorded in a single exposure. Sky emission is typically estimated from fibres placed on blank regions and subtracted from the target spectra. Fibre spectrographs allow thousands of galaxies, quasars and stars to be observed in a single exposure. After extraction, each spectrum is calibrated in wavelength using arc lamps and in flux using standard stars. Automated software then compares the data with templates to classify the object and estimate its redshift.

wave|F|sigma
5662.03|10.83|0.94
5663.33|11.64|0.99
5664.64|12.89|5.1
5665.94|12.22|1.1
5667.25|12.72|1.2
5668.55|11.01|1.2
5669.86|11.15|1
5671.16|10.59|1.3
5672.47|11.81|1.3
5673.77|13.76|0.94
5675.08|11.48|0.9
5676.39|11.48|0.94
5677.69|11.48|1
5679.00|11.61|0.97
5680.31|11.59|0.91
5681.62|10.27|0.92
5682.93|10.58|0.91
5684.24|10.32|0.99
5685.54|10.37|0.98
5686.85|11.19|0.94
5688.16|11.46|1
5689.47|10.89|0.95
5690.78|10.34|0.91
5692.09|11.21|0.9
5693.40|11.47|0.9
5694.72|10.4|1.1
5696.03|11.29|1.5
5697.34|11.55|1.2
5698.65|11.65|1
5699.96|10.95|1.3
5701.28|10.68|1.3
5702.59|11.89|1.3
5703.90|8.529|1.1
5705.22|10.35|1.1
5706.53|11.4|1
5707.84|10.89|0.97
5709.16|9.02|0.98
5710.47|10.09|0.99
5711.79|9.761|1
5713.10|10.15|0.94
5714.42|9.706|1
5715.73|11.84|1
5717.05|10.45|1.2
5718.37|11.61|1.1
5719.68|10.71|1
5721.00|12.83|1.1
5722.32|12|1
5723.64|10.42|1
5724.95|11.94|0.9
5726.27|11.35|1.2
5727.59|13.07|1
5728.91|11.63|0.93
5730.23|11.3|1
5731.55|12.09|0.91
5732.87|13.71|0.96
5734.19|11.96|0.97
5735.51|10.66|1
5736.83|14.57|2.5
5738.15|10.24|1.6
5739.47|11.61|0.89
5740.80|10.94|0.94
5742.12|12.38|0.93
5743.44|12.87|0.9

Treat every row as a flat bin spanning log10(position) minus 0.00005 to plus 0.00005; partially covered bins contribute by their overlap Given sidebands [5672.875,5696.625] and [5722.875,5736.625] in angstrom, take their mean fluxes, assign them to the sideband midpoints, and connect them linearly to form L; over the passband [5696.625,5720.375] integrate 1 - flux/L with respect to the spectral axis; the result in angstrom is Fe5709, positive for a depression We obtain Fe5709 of 1.9 angstrom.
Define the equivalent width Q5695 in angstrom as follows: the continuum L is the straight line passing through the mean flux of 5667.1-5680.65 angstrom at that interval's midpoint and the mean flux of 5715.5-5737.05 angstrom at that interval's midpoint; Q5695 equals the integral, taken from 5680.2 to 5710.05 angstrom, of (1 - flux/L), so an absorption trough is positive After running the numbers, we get 2.44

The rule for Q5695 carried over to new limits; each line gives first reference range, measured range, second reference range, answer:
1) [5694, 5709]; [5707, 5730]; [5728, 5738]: 1.05 angstrom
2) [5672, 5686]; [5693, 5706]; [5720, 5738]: 0.85 angstrom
